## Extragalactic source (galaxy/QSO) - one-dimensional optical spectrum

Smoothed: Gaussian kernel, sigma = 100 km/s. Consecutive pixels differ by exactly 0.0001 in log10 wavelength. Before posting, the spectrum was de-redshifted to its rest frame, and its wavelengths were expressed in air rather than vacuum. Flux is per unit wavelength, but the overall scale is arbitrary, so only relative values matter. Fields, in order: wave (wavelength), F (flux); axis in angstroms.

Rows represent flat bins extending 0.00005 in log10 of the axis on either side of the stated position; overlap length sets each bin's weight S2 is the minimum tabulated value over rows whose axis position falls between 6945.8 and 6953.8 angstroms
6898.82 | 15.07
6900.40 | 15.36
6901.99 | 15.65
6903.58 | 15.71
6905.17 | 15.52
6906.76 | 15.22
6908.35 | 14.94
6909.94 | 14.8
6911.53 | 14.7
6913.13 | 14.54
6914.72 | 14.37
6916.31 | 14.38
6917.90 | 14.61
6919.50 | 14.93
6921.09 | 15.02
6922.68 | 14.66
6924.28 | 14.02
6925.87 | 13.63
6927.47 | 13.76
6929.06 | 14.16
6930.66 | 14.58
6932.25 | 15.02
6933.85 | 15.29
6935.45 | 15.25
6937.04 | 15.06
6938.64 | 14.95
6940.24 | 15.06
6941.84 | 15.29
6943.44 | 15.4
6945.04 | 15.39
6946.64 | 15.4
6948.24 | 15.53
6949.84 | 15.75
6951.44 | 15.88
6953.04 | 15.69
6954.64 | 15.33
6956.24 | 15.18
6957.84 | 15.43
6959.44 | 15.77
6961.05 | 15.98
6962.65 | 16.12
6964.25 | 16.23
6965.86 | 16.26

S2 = 15.4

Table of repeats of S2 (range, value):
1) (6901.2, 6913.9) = 14.54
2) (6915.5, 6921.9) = 14.38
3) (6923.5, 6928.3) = 13.63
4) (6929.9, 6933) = 14.58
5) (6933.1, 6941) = 14.95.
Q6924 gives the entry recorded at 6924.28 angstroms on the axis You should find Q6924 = 14.02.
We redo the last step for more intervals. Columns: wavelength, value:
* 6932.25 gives 15.02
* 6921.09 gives 15.02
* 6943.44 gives 15.4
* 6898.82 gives 15.07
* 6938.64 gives 14.95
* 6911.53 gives 14.7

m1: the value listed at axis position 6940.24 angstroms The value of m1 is 15.06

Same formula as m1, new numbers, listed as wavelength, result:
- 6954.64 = 15.33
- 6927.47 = 13.76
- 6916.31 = 14.38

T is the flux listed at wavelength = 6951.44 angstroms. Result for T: 15.88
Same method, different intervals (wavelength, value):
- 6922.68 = 14.66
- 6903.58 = 15.71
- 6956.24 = 15.18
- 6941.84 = 15.29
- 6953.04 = 15.69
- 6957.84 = 15.43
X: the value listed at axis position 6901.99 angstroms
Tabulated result 15.65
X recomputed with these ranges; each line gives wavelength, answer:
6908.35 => 14.94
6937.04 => 15.06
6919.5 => 14.93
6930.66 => 14.58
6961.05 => 15.98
